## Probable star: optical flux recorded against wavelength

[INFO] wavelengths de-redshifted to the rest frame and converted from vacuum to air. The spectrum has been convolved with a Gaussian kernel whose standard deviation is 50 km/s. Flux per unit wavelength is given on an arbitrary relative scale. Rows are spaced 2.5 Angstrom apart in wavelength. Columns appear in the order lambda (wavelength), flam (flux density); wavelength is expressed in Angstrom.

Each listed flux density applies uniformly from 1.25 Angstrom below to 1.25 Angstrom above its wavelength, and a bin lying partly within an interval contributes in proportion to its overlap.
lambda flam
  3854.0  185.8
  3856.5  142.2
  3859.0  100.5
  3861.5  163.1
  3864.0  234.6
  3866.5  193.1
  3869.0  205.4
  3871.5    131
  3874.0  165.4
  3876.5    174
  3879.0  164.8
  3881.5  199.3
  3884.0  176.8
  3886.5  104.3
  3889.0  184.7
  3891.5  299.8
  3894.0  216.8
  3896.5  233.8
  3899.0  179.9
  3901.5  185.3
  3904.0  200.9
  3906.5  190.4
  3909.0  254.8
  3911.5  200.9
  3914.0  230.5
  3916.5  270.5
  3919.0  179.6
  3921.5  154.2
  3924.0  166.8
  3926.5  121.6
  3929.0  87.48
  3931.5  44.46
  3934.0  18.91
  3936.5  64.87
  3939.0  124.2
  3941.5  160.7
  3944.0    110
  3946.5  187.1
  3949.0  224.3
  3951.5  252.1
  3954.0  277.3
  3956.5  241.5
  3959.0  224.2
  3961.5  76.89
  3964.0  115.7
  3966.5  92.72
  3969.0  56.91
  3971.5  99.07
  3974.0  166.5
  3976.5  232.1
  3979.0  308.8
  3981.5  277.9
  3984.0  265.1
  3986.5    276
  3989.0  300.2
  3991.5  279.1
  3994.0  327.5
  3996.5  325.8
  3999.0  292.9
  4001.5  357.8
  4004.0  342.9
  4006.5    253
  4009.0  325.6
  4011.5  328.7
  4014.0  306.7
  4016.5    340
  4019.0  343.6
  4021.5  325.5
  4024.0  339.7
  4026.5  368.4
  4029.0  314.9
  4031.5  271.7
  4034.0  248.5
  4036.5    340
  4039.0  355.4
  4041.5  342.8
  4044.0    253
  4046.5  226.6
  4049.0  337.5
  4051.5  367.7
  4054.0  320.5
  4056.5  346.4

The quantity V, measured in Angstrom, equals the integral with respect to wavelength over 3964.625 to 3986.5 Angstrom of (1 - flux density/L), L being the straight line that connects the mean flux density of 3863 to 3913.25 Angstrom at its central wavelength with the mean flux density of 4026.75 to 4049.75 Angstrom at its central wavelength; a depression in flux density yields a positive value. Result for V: 5.8 Angstrom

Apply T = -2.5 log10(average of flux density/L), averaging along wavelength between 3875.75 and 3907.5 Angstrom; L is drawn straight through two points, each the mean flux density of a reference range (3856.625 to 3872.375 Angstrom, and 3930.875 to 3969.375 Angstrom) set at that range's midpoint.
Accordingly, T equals -0.192 mag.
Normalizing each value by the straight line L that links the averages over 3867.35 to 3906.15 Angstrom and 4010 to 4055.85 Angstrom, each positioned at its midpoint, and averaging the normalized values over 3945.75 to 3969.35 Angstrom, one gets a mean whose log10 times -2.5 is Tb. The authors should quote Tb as 0.36 mag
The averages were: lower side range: 188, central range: 179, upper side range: 319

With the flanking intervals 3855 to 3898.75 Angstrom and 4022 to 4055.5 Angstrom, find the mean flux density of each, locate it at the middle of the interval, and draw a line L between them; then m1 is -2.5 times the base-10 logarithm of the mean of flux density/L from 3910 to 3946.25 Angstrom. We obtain 0.49 mag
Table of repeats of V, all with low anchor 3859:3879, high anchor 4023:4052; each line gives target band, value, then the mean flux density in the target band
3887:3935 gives 6.1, 180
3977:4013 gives -3.3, 303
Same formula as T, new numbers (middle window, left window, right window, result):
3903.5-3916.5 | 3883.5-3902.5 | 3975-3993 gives -0.041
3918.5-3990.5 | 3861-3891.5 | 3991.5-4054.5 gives 0.452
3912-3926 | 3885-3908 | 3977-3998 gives 0.135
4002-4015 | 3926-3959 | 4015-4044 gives -0.121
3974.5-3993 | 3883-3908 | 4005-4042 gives 0.036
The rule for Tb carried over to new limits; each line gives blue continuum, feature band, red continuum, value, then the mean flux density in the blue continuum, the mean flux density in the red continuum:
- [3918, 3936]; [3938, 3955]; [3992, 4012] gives -0.157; 108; 317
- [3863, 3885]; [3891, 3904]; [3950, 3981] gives -0.189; 182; 181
